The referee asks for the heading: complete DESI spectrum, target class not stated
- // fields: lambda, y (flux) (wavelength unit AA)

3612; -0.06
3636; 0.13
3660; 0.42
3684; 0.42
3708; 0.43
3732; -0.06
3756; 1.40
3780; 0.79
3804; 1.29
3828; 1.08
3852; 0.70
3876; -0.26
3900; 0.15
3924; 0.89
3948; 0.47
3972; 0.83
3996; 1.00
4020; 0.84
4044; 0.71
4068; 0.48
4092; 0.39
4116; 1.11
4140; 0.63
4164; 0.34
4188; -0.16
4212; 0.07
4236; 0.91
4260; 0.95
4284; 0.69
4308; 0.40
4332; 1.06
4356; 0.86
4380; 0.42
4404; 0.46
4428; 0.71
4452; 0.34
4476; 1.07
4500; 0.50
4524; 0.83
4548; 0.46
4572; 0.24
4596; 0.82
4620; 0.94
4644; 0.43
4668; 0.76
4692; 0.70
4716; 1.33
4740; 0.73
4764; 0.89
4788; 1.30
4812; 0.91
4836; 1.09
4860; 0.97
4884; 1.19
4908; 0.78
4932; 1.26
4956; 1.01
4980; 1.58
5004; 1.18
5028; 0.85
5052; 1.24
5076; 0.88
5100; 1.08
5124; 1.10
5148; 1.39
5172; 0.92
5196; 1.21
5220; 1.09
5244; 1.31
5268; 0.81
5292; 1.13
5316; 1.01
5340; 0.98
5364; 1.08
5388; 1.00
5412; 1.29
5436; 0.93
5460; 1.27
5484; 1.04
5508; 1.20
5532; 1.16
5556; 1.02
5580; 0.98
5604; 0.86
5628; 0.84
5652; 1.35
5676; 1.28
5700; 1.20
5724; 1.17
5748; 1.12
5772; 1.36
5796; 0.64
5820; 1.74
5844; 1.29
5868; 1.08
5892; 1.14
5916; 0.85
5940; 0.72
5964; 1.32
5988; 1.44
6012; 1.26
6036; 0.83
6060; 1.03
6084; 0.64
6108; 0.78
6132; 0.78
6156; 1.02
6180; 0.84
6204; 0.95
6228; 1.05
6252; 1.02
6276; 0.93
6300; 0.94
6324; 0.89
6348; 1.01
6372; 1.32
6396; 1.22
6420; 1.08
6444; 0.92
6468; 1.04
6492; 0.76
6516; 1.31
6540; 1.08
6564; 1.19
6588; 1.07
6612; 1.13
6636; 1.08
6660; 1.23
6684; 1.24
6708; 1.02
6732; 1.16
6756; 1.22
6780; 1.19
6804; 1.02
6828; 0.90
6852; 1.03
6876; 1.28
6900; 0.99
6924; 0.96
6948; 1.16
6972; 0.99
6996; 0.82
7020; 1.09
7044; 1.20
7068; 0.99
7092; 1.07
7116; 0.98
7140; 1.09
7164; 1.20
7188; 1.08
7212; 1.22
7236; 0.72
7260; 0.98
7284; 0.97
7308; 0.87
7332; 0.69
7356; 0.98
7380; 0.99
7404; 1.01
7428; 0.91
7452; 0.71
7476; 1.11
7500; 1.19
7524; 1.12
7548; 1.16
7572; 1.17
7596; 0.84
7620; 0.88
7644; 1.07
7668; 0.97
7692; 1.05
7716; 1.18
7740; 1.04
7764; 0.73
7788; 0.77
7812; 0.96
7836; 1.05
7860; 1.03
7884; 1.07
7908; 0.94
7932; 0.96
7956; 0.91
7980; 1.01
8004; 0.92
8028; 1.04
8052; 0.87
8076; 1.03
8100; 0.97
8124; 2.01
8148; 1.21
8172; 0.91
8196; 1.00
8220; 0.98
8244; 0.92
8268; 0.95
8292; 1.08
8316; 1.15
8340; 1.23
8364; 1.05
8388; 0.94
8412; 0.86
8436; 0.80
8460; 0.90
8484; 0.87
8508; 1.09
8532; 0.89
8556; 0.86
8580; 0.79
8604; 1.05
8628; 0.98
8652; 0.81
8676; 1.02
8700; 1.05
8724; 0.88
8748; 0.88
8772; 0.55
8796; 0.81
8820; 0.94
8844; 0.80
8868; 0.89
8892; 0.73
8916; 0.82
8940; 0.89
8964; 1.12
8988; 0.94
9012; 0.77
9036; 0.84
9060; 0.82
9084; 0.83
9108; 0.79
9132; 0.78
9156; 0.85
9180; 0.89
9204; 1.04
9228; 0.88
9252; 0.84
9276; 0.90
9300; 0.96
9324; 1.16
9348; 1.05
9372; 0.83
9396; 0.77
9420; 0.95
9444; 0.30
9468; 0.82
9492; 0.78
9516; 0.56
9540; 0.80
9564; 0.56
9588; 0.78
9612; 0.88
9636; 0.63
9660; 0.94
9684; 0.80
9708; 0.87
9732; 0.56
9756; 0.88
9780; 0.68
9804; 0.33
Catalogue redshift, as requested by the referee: 0.24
